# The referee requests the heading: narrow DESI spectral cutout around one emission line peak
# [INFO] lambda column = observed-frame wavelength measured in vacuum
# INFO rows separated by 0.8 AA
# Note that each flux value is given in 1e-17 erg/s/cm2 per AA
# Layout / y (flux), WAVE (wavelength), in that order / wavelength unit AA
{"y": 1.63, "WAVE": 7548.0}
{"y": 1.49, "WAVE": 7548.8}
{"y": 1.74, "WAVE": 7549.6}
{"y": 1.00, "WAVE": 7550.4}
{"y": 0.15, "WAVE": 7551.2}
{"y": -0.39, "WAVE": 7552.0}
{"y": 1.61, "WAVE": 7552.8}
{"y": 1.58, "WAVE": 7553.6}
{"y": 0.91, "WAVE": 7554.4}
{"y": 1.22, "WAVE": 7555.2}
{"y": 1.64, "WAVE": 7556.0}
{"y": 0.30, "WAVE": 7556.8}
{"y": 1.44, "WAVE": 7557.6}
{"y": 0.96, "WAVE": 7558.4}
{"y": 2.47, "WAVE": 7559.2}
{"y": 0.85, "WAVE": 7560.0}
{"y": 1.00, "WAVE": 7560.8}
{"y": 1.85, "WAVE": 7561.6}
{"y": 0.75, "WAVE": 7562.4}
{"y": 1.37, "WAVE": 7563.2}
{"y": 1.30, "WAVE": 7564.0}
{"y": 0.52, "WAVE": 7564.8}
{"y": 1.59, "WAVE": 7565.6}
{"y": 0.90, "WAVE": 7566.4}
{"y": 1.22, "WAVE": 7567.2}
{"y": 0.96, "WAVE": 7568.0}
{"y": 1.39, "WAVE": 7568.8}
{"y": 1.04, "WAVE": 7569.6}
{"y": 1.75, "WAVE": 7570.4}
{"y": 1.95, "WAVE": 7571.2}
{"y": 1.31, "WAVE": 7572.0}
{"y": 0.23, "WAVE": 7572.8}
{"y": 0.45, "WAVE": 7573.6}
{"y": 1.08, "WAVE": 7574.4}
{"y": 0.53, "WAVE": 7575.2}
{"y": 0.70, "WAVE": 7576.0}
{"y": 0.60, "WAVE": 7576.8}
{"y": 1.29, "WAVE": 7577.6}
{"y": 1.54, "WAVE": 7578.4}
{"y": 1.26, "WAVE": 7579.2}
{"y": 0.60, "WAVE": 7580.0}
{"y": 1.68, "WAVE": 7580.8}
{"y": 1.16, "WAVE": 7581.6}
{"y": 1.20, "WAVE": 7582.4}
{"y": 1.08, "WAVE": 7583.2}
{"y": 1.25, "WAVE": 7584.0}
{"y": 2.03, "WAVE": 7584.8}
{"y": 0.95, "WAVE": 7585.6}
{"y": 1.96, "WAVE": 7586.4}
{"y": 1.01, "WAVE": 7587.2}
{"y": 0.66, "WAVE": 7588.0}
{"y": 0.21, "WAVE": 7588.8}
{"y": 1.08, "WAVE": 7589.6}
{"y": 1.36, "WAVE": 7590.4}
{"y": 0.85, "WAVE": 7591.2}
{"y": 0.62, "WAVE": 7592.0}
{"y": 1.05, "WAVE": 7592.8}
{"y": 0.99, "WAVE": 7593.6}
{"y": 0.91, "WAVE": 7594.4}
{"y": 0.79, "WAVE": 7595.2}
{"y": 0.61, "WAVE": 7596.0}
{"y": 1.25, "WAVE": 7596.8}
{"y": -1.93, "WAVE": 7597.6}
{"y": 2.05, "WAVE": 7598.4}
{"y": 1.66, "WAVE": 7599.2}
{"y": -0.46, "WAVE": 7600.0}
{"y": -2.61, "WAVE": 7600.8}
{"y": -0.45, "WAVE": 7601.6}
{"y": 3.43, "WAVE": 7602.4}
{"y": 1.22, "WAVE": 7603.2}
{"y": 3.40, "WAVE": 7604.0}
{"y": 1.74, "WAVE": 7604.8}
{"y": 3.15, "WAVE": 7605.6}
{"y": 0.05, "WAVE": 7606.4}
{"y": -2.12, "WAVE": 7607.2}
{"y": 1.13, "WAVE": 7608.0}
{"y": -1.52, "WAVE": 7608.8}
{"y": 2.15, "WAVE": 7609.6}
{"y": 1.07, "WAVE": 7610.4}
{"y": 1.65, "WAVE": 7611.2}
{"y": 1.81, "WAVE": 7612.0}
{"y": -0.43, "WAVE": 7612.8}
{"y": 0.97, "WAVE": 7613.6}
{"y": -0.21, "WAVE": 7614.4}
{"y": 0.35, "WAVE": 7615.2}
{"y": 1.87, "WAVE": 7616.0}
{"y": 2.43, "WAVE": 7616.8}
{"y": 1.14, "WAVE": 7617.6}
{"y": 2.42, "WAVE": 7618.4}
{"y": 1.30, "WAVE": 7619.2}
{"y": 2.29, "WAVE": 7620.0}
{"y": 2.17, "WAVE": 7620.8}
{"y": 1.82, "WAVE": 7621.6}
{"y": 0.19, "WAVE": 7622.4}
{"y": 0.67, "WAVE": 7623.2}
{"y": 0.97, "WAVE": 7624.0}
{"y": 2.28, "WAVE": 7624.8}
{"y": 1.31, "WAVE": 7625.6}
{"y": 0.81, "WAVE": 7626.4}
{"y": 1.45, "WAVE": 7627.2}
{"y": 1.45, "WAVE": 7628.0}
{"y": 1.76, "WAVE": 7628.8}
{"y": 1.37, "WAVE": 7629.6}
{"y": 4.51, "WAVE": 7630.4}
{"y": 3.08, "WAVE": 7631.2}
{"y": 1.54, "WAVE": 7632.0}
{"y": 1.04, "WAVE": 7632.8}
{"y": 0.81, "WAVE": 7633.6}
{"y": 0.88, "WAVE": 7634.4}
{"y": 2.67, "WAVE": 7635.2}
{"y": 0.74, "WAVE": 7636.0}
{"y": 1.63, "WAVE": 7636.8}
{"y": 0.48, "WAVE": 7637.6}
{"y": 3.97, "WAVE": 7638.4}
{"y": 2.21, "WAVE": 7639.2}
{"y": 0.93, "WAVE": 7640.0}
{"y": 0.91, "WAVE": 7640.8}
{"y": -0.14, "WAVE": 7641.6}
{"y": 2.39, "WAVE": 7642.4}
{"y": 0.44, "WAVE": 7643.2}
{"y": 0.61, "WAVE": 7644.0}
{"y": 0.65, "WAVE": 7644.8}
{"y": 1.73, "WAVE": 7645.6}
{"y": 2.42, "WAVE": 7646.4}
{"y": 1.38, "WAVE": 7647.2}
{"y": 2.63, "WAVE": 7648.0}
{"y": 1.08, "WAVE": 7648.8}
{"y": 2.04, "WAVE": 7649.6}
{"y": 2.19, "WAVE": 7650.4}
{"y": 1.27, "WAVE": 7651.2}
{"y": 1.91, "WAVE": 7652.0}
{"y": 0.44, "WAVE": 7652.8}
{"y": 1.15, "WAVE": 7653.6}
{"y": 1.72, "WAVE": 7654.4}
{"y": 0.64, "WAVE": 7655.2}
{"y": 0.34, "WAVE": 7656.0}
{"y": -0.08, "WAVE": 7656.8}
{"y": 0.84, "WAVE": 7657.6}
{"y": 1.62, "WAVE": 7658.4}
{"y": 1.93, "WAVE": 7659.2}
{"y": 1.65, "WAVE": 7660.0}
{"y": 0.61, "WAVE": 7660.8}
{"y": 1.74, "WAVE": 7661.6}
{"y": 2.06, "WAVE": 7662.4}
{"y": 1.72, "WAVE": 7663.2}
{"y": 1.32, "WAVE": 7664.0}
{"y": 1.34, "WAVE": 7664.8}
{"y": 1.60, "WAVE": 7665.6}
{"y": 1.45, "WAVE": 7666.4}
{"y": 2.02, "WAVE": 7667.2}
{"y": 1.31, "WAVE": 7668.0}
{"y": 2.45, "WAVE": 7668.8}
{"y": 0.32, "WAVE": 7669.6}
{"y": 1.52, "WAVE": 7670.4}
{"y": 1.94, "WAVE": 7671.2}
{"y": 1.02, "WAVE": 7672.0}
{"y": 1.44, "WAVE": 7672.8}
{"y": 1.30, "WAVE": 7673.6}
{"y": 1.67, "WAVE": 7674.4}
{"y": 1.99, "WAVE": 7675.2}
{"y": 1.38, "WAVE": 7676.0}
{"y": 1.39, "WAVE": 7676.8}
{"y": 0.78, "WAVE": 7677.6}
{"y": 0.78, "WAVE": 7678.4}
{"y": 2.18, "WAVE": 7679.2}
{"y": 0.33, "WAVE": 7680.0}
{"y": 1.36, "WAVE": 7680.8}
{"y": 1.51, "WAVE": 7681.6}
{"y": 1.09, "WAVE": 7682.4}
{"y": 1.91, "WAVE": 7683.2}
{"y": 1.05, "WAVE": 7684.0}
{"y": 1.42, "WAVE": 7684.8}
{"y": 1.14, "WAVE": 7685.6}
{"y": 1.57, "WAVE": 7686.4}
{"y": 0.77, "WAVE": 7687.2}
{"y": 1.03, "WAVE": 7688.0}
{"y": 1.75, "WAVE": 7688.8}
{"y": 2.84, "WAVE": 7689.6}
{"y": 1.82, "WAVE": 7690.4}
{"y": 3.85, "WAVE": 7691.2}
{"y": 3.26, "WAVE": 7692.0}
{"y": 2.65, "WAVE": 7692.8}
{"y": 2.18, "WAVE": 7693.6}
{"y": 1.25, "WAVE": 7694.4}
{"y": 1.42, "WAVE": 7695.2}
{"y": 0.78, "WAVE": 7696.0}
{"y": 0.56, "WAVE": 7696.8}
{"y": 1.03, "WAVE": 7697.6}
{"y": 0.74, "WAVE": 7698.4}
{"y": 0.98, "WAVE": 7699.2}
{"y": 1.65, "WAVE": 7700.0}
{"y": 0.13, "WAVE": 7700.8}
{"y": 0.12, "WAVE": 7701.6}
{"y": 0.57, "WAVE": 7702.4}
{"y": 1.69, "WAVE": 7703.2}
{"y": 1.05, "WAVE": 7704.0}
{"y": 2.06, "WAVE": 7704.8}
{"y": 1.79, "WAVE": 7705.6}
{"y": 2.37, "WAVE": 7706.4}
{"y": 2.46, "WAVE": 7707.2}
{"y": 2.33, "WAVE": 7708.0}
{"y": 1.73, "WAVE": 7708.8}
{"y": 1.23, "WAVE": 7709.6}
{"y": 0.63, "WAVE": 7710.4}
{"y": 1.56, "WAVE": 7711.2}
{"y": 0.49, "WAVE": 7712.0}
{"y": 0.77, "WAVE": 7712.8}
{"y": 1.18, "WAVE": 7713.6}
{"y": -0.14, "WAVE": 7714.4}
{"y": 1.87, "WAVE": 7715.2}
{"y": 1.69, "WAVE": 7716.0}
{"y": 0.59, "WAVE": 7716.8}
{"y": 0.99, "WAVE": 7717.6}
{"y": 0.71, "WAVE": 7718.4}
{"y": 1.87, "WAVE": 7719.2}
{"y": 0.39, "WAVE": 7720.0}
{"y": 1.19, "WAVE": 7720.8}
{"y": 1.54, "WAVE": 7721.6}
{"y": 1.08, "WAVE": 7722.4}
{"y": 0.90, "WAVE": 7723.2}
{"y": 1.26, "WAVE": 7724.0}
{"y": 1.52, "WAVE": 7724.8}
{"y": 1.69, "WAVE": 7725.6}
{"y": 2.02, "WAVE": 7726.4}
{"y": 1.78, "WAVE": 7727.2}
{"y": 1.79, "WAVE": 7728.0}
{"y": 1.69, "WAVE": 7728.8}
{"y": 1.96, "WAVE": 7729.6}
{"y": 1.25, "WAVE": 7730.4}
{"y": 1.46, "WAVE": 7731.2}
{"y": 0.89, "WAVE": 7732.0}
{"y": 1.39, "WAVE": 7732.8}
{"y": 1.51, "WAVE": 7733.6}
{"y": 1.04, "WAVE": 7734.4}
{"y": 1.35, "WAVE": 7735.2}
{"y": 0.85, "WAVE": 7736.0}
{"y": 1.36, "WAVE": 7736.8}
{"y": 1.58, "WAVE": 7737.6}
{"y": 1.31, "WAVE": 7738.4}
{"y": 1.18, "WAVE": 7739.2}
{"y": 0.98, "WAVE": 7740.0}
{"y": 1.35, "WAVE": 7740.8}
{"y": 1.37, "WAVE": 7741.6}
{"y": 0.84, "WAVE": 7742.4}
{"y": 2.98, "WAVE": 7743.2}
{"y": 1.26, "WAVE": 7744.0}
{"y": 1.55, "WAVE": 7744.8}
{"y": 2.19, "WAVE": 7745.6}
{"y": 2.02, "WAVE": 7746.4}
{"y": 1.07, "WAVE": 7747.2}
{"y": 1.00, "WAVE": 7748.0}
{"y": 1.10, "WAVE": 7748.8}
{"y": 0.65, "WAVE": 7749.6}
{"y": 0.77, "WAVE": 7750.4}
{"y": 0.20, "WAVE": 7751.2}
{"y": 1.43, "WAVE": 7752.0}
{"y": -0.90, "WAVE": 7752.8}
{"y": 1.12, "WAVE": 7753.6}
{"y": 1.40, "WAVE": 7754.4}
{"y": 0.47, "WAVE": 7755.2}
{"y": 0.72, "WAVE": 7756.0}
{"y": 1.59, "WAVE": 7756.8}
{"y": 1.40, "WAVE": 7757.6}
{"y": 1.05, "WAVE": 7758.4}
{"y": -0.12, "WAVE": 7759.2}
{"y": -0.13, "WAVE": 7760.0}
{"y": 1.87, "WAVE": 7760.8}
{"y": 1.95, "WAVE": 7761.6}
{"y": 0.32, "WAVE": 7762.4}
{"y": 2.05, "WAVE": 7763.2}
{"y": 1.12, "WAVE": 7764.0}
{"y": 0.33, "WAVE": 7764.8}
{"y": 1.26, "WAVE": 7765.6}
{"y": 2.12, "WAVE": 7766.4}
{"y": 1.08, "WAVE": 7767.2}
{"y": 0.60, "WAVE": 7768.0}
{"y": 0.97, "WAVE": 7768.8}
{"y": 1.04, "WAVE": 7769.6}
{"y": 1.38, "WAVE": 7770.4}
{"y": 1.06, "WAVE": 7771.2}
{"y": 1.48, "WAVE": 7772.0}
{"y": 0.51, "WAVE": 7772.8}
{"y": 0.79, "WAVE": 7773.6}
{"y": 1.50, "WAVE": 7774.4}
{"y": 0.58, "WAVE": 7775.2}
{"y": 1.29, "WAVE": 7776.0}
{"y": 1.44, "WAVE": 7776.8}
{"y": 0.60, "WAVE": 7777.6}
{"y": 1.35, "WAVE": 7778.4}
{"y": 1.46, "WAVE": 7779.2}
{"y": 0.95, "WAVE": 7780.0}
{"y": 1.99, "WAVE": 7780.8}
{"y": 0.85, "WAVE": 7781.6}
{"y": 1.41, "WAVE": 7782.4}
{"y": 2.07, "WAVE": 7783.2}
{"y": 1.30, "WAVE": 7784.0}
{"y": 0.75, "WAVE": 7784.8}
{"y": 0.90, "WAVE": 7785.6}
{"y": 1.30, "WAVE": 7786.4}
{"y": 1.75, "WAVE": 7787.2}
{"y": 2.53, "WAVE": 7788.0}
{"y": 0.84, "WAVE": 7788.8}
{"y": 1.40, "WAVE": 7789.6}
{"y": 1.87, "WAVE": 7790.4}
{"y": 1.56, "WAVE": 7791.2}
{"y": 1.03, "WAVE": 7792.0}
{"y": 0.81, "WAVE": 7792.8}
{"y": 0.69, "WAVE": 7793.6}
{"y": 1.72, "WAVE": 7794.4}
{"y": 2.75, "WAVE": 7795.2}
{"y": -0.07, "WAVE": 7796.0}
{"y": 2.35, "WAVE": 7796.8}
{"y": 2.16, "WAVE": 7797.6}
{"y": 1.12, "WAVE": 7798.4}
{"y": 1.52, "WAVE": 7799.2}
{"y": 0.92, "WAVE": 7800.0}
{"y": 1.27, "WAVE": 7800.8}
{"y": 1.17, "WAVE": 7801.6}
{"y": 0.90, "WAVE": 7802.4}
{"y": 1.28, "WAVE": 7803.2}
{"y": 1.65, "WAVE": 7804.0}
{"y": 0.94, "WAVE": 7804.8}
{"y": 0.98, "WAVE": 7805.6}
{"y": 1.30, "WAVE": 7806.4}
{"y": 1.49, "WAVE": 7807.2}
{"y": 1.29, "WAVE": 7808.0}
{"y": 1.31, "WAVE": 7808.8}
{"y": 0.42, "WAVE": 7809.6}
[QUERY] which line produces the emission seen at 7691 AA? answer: [S II]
